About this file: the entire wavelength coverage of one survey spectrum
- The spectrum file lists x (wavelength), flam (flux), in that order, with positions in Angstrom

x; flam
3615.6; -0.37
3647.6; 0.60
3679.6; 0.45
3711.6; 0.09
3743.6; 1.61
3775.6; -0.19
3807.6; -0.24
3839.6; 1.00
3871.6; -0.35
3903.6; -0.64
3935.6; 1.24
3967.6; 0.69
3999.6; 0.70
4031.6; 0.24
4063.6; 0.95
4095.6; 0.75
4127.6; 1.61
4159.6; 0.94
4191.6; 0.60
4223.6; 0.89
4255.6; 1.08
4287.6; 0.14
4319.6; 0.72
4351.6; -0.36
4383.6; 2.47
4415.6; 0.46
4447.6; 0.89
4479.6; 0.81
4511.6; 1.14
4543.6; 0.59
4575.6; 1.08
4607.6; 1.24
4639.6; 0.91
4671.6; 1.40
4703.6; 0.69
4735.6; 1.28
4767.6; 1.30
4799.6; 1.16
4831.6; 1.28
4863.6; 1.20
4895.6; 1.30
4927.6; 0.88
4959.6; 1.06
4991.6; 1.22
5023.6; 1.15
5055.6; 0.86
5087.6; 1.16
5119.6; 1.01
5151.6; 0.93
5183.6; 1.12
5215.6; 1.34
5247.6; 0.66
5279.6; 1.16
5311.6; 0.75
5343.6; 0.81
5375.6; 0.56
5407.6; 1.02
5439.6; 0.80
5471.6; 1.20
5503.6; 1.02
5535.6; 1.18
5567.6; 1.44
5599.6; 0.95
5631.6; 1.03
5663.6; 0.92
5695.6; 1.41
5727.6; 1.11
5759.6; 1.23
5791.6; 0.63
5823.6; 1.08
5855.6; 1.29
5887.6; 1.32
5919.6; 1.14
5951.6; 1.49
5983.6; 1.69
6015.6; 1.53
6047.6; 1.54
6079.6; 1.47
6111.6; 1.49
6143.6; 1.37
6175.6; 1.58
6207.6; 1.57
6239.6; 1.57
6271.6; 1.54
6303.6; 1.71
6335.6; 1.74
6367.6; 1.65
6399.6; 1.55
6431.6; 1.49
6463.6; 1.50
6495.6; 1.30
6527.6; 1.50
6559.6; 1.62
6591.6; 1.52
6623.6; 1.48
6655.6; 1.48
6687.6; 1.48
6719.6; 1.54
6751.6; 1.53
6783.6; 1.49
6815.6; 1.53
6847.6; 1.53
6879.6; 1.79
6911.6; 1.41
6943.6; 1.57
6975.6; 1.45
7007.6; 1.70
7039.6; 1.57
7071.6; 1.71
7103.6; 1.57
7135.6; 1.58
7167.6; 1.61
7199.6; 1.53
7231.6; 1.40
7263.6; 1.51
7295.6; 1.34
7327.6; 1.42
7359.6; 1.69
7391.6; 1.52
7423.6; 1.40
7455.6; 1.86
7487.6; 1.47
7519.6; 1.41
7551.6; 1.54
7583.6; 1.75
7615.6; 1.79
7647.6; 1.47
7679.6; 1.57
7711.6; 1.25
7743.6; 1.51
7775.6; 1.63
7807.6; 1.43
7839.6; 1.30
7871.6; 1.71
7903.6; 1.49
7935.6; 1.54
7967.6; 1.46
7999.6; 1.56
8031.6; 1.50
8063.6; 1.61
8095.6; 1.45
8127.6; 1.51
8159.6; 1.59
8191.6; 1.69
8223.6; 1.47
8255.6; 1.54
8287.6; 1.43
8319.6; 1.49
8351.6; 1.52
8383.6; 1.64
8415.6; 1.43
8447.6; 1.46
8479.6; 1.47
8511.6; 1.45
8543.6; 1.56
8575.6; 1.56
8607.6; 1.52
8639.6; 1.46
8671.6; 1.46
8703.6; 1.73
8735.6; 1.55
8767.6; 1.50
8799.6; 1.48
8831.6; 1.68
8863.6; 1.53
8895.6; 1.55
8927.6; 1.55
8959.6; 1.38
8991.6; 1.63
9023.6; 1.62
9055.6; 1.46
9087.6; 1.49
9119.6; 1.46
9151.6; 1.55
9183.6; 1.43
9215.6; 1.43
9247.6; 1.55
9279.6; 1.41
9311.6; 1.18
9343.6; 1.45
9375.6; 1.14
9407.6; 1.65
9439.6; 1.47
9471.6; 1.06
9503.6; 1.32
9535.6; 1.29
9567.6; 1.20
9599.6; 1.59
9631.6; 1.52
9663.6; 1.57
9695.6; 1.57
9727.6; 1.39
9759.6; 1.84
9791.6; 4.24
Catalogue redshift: 0.49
